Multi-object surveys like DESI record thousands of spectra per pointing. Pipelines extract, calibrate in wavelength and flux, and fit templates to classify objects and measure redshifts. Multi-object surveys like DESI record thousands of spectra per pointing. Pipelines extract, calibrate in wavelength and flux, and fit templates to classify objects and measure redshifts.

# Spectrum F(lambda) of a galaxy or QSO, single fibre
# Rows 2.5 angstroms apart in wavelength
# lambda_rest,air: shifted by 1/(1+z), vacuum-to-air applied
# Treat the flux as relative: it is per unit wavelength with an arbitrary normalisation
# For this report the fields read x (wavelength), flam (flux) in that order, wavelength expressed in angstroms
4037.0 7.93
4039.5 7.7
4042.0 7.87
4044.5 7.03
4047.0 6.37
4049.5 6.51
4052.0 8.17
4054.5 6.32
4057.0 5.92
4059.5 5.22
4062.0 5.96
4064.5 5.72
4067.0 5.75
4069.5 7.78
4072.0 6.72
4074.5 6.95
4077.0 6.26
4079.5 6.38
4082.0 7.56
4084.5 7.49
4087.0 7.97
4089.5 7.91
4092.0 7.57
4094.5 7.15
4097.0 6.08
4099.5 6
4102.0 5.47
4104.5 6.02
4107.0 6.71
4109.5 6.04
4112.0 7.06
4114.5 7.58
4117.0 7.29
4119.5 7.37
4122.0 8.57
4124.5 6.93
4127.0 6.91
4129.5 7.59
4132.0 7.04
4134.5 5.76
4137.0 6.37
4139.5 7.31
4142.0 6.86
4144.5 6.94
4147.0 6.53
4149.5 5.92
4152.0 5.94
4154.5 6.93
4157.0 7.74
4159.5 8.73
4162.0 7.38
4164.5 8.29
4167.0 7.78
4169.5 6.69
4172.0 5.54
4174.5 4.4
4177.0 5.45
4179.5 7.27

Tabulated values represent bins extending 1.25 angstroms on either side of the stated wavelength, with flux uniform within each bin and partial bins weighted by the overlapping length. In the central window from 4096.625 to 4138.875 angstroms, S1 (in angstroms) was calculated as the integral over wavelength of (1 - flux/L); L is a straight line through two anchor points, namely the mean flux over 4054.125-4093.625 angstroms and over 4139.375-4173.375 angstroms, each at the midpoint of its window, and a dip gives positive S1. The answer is 0.7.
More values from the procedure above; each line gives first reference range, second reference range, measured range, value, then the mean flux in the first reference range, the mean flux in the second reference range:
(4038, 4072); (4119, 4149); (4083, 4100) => -1.1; 6.65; 6.98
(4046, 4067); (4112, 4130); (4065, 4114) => 0.4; 6.24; 7.43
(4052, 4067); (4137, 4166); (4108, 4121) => -0.8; 6.02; 7.11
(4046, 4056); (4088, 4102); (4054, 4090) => 1.0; 6.83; 6.83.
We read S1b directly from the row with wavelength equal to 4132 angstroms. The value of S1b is 7.04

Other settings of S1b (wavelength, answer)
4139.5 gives 7.31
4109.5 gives 6.04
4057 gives 5.92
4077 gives 6.26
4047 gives 6.37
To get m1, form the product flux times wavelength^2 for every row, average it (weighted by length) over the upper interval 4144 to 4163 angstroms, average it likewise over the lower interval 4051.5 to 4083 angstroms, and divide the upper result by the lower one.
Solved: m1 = 1.13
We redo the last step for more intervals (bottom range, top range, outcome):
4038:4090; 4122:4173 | 1.07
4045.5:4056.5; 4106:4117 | 1.05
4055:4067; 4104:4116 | 1.20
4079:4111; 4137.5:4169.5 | 1.08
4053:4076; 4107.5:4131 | 1.18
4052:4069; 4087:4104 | 1.13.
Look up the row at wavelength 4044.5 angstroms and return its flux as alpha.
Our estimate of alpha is 7.03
